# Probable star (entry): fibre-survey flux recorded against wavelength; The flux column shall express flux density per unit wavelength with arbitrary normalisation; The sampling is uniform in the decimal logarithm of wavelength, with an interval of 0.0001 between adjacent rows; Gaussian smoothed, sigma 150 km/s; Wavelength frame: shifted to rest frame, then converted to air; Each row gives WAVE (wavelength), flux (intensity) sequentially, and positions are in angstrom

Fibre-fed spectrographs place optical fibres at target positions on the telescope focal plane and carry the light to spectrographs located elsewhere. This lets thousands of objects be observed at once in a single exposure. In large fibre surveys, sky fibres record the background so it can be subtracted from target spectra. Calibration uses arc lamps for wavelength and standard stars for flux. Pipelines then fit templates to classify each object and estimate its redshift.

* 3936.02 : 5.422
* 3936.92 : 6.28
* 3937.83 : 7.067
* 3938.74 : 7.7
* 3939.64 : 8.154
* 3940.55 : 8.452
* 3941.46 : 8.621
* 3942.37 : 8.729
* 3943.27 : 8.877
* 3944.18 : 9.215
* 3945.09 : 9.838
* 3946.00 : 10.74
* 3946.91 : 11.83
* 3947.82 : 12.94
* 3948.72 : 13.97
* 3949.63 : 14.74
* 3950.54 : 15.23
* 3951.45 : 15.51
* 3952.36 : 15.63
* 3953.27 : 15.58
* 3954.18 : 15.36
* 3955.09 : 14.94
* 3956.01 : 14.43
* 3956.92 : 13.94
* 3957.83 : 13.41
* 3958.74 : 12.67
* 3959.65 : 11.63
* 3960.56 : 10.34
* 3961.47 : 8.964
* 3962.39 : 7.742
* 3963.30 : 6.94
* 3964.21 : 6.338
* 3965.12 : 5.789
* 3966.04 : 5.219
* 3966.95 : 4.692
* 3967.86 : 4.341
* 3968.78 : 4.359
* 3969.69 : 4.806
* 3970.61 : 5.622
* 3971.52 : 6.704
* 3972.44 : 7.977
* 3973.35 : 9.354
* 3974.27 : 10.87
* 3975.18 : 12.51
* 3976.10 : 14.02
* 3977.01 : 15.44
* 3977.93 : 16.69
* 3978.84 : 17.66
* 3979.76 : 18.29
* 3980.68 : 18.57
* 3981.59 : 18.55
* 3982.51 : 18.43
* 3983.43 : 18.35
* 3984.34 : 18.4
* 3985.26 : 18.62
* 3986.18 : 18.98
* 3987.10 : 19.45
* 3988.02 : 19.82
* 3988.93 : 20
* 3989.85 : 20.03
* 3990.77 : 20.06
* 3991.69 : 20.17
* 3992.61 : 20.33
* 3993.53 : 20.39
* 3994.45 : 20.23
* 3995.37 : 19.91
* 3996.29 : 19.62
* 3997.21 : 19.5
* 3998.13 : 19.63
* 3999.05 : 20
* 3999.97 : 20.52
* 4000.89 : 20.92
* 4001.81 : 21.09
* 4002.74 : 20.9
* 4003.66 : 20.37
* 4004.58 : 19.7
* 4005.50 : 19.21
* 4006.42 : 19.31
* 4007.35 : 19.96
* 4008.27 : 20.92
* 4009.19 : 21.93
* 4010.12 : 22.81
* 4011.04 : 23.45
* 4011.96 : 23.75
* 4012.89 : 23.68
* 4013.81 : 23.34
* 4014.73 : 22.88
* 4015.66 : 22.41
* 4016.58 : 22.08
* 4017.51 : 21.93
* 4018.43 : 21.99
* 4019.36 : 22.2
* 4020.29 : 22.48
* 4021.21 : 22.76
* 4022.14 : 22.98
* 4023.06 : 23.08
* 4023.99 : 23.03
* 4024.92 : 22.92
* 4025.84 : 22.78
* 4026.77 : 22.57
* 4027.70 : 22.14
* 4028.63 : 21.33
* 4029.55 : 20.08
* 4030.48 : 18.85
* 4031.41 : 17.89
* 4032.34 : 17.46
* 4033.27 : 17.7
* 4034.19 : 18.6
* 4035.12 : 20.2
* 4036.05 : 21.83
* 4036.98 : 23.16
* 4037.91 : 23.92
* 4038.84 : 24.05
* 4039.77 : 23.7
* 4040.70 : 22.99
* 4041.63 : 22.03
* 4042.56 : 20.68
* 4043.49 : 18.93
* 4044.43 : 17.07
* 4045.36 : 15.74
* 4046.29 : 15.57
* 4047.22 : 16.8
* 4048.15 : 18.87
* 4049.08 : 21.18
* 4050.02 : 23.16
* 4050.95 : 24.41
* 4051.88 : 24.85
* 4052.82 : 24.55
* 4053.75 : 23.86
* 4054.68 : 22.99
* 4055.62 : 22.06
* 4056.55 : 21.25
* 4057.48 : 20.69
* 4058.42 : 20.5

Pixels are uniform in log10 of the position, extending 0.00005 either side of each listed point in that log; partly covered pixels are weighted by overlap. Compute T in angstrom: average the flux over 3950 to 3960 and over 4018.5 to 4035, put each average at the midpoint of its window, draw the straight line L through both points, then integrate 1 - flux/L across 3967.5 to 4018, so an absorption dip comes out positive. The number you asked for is 0.4 angstrom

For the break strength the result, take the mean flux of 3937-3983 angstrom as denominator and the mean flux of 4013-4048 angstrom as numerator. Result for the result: 1.89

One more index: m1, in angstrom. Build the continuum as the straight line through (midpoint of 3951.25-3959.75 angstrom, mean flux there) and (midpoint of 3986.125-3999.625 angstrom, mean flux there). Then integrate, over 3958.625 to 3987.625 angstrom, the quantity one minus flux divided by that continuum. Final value 9.2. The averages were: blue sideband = 14.4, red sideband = 19.9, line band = 11.8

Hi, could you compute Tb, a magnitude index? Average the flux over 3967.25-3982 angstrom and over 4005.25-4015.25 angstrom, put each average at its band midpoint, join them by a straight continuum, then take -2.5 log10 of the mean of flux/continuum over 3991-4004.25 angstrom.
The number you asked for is -0.11 mag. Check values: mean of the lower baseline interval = 11.5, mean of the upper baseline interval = 22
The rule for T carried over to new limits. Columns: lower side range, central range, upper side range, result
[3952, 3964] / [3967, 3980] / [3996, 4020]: 4.3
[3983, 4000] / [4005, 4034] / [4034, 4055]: -1.5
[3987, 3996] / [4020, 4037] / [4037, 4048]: -0.8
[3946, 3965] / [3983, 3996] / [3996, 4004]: -0.8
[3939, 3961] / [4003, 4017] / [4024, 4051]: -2.9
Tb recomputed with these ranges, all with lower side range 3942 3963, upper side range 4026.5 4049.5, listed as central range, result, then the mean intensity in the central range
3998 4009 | -0.191 mag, 20.3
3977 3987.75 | -0.205 mag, 18.3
